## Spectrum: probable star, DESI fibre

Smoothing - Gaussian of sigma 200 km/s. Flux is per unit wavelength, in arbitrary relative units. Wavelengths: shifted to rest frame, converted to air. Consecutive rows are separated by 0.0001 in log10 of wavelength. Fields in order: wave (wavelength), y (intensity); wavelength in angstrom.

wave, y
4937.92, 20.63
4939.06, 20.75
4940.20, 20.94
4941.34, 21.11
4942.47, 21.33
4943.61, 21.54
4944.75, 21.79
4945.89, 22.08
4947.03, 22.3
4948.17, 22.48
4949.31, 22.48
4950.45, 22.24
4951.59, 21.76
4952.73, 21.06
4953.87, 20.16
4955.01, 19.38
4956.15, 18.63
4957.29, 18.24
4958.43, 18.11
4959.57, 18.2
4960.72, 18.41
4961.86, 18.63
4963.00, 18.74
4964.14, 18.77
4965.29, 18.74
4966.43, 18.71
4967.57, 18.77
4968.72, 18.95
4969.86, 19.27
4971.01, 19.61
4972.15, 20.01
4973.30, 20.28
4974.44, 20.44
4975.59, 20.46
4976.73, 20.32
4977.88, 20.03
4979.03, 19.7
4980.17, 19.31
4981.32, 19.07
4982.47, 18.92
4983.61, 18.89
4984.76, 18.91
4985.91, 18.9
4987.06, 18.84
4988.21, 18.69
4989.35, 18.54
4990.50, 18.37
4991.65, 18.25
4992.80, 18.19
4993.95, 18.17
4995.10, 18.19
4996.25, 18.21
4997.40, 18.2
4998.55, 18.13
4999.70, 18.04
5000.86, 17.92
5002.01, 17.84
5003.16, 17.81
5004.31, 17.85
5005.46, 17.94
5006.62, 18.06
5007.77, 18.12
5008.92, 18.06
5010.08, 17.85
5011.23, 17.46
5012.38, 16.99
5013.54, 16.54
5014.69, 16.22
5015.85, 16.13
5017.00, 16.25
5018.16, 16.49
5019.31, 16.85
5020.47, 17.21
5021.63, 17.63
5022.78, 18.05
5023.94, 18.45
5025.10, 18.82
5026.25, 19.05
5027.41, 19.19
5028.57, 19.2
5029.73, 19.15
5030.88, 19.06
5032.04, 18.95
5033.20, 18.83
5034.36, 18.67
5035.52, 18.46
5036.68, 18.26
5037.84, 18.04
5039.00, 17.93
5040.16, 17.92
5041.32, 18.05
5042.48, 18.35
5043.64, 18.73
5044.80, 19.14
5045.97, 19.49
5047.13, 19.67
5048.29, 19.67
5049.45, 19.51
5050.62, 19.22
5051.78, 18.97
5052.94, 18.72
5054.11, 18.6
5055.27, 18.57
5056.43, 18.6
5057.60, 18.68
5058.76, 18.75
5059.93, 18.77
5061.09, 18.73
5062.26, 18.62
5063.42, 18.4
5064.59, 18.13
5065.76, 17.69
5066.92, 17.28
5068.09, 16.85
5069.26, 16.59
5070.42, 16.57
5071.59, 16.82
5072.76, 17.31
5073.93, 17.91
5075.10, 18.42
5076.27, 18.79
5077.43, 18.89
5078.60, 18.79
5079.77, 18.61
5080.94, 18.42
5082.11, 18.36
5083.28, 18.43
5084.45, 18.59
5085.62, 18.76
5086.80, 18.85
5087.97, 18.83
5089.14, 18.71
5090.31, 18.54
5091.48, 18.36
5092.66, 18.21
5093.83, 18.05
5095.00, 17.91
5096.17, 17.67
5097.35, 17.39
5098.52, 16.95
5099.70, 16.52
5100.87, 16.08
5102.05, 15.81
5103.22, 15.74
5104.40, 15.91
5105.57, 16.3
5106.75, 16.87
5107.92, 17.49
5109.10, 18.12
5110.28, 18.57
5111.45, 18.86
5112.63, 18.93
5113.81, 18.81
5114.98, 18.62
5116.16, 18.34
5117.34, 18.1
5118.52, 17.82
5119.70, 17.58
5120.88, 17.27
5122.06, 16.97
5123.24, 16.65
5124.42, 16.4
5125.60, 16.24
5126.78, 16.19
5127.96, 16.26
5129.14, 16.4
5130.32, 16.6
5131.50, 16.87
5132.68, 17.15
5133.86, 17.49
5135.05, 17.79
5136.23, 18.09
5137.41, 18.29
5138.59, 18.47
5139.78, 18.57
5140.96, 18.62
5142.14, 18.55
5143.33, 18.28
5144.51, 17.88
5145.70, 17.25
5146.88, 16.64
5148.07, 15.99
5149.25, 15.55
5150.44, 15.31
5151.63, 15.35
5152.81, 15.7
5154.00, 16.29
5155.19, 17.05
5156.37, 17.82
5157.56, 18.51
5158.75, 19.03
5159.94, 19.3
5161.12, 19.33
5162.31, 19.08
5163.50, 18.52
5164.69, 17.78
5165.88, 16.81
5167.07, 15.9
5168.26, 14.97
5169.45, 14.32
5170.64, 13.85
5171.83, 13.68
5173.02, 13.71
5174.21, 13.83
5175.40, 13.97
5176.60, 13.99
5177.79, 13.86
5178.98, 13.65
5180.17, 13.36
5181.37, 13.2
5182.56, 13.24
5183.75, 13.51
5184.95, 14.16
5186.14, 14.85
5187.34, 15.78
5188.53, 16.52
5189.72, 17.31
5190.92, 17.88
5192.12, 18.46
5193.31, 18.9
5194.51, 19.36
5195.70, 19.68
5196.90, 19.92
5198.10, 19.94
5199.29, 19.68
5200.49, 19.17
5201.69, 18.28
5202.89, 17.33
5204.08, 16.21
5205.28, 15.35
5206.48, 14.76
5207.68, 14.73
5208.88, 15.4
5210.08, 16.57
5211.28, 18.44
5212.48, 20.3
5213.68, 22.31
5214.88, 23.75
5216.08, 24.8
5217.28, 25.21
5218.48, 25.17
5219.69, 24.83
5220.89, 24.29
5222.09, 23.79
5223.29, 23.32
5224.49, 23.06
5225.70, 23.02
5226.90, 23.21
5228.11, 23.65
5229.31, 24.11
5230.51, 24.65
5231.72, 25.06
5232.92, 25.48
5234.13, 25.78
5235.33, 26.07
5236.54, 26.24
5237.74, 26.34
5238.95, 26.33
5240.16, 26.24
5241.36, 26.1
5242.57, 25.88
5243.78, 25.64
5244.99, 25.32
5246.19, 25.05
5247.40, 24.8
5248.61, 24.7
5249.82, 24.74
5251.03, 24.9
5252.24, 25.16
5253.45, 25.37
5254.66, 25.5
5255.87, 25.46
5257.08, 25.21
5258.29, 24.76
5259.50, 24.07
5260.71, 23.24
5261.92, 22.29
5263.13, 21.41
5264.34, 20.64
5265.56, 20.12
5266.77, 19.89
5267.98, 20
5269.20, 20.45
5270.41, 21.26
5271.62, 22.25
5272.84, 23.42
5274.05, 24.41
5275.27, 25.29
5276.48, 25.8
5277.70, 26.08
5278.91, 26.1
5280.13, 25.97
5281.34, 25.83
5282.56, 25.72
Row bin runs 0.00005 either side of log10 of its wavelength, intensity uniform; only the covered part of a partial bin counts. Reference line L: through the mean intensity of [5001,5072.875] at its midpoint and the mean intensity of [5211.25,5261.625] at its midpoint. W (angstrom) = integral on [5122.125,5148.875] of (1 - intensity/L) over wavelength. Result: 5.1 angstrom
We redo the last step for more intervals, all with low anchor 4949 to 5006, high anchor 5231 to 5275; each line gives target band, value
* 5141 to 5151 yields 2.3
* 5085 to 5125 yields 7.0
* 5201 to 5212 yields 3.3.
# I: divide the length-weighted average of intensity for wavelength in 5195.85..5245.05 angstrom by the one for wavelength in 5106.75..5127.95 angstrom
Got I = 1.26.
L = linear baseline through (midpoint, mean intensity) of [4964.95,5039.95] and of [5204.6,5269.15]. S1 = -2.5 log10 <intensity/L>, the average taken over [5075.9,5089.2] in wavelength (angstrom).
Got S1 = 0.08 mag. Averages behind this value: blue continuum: 18.4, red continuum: 23.2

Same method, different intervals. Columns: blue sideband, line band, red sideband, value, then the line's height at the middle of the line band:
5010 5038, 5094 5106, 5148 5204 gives 0.03 mag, 17.2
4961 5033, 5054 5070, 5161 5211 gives -0.03 mag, 17.7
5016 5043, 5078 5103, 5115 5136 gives -0.03 mag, 17.5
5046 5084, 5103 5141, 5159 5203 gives 0.00 mag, 17.4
